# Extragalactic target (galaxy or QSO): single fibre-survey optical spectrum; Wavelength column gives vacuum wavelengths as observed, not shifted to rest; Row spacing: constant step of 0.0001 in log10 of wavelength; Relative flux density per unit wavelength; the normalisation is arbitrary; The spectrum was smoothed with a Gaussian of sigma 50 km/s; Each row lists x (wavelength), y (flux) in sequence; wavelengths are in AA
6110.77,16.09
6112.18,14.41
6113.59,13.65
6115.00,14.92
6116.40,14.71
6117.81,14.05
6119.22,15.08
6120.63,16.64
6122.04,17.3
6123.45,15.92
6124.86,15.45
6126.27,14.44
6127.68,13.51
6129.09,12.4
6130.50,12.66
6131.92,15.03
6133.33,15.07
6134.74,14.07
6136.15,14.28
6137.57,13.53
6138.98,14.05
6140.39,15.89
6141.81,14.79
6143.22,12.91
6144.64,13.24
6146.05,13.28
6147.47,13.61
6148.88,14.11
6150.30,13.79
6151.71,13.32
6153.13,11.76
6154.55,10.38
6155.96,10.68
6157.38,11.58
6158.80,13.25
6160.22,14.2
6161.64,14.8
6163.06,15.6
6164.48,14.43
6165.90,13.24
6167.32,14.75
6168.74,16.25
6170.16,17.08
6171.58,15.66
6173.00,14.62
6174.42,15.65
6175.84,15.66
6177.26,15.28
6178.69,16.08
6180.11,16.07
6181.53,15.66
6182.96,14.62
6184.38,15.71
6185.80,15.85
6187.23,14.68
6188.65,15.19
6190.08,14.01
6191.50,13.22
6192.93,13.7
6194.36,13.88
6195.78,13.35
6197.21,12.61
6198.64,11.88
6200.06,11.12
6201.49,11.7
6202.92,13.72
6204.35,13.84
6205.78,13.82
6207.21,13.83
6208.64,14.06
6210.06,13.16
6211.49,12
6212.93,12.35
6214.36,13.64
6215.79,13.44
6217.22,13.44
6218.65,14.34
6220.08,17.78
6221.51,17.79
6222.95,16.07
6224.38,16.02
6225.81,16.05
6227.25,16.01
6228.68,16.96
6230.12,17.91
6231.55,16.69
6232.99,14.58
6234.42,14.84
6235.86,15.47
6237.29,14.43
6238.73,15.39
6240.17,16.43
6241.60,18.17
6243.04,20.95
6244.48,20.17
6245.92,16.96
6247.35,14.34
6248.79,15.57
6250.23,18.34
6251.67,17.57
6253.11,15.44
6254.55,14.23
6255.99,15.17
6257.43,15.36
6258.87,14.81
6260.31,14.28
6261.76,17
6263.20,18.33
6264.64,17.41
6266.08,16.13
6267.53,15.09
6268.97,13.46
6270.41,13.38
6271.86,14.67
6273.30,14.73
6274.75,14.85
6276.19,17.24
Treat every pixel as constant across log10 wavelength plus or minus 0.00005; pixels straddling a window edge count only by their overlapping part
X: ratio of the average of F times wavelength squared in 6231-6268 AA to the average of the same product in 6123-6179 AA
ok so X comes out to 1.19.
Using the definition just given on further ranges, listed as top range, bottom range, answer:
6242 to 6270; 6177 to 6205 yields 1.18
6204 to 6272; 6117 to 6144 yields 1.11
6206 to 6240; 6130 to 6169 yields 1.13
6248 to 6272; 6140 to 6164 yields 1.22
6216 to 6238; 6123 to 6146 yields 1.15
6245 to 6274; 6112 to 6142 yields 1.12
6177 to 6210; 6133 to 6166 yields 1.05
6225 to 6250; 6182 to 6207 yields 1.22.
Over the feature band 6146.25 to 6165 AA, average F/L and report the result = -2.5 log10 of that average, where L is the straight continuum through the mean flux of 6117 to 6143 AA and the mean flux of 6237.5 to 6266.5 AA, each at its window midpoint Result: 0.14 mag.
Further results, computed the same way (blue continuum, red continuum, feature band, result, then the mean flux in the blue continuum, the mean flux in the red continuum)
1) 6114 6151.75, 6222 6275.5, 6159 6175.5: -0.014 mag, 14.4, 16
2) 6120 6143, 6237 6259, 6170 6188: -0.009 mag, 14.6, 16.5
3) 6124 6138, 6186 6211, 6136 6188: -0.044 mag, 14.1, 13.4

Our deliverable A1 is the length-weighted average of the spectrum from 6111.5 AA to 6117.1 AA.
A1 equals 14.4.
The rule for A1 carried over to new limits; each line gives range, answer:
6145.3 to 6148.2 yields 13.5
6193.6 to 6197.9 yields 13.3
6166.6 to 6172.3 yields 15.9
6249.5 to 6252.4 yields 17.9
